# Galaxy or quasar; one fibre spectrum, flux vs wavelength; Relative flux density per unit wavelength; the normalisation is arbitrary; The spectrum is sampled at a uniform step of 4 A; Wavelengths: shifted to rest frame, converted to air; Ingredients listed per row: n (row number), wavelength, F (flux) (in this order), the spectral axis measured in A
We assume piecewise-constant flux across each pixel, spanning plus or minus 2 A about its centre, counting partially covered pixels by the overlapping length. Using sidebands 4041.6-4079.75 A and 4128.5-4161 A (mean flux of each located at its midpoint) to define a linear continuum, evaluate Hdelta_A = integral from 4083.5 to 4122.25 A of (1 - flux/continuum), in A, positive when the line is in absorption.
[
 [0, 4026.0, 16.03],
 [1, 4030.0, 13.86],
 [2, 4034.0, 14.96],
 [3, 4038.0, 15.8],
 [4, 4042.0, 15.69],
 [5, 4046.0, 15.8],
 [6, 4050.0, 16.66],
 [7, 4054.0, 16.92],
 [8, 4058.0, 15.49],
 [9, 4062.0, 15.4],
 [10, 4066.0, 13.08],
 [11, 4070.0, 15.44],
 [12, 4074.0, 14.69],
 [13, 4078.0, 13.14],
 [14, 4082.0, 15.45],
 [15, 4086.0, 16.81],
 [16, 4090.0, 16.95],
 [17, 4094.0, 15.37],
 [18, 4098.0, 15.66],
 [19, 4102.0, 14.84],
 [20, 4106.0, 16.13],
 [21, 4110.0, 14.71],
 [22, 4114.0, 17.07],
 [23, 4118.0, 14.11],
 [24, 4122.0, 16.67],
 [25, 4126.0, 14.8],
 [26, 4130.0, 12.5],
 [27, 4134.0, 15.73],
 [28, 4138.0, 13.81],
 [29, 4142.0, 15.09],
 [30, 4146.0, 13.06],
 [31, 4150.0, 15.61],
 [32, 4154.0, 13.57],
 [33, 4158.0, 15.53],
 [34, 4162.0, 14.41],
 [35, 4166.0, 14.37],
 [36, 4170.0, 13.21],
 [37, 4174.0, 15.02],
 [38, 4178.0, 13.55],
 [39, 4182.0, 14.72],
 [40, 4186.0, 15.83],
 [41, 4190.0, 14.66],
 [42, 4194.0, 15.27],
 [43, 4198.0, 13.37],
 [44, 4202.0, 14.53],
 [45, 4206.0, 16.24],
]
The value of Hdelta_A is -2.6 A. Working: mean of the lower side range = 15.2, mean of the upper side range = 14.4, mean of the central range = 15.8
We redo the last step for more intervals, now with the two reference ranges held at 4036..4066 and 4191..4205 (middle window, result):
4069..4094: 0.2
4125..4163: 1.5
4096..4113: -0.1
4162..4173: 0.6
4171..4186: 0.2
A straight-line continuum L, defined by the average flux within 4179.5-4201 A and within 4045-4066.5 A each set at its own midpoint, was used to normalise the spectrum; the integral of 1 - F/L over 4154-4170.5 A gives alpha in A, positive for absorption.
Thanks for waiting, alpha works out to 0.61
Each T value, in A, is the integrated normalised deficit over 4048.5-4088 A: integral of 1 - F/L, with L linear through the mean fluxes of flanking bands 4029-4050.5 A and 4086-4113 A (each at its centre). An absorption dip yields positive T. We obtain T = 0.8 A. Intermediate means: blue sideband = 15.5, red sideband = 15.8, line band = 15.3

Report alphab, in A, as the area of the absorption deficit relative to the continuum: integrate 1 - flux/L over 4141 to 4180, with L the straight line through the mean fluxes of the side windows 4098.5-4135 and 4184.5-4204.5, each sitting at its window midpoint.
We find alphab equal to 1.6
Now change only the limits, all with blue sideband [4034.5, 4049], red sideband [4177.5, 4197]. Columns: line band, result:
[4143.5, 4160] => 0.6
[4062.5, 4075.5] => 0.9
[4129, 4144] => 0.7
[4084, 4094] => -0.7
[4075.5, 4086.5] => 0.4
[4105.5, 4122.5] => -0.4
